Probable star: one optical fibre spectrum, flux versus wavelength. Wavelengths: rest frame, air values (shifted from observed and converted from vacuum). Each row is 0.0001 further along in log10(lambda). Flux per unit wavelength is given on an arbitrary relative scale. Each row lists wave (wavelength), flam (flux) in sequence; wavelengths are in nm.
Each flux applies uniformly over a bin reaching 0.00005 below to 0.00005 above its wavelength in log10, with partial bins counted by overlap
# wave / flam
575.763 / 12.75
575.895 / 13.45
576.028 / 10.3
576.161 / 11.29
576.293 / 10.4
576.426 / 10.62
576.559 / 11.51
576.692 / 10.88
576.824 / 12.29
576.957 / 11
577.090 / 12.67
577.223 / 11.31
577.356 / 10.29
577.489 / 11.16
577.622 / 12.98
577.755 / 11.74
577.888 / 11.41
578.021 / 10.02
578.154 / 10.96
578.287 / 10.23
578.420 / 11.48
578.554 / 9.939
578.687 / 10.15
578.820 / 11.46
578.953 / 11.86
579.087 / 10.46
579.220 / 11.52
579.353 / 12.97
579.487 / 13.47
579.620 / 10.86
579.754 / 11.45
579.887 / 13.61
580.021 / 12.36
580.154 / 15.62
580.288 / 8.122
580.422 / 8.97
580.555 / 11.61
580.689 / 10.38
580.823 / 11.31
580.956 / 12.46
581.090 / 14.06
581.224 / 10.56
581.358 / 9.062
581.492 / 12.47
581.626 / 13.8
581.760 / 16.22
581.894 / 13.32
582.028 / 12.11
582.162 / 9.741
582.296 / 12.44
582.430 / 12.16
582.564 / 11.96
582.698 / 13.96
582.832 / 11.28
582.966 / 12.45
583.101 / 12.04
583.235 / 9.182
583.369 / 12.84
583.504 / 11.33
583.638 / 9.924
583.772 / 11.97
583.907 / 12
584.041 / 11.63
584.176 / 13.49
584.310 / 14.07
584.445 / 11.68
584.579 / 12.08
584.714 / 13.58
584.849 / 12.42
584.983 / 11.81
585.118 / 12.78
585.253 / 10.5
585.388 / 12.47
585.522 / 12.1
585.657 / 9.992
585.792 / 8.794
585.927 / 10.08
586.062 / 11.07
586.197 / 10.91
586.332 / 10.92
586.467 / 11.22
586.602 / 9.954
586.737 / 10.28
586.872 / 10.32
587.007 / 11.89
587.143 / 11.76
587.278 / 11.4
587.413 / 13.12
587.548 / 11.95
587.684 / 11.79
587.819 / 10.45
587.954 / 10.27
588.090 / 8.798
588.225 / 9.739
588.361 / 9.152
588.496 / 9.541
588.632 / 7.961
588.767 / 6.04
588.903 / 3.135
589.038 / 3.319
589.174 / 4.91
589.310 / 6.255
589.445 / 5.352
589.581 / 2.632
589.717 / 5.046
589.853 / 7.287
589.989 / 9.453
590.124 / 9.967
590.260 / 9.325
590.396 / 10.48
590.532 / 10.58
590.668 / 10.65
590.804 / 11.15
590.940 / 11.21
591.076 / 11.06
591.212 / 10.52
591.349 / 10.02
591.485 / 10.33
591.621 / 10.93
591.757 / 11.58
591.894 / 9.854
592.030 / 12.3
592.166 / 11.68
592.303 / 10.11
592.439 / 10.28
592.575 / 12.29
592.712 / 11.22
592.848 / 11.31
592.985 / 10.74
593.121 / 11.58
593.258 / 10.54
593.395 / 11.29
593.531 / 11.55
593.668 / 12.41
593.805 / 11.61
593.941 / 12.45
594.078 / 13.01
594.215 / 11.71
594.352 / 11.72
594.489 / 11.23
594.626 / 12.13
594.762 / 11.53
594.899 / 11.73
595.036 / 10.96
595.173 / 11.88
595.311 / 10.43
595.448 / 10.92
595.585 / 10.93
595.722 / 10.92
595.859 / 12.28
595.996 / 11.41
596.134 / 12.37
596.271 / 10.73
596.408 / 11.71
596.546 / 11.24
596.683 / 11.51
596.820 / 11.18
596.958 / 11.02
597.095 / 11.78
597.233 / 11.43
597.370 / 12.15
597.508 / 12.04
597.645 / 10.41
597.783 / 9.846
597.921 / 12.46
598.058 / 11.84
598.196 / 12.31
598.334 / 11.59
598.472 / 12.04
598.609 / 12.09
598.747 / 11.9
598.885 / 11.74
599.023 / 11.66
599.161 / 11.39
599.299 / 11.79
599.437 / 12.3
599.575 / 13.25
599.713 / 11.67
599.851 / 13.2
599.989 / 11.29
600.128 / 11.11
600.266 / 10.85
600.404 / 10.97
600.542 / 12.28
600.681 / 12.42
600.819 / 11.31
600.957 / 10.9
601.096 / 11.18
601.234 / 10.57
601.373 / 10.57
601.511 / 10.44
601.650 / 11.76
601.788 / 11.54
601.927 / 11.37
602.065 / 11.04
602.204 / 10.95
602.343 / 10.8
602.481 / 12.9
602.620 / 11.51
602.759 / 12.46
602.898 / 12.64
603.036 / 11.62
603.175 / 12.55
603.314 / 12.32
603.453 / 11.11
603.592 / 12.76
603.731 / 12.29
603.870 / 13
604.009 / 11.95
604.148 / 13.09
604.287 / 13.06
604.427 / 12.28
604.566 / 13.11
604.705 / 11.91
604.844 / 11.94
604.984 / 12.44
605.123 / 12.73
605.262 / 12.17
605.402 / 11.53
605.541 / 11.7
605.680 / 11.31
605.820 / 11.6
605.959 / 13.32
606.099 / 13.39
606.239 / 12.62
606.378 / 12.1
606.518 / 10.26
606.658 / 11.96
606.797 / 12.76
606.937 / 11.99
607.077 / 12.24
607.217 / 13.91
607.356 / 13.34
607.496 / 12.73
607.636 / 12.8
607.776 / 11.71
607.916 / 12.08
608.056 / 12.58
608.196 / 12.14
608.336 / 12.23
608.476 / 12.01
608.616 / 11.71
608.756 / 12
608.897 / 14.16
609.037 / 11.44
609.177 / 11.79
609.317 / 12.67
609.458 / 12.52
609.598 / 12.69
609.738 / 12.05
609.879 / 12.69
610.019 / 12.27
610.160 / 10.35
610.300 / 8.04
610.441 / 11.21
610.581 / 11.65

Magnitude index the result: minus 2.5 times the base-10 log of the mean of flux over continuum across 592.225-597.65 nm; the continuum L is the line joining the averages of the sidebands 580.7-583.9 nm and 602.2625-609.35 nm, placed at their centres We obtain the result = 0.06 mag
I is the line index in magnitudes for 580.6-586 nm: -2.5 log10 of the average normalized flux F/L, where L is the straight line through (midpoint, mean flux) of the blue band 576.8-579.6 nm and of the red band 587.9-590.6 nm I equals -0.24 mag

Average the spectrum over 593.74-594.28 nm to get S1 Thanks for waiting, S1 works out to 12.2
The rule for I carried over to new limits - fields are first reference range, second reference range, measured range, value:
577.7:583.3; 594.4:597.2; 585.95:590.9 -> 0.255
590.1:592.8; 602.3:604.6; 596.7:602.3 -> 0.026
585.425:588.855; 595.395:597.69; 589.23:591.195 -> 0.235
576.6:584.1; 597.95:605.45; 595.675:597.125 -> 0.034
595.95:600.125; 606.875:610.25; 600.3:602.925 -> 0.045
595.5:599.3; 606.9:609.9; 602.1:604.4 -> -0.013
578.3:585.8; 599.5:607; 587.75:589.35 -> 0.500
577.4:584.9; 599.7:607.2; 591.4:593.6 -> 0.074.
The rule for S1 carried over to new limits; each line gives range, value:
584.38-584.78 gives 12.5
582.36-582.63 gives 12.1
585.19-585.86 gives 10.8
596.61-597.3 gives 11.4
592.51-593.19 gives 11.4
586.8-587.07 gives 11.1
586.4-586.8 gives 10.5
